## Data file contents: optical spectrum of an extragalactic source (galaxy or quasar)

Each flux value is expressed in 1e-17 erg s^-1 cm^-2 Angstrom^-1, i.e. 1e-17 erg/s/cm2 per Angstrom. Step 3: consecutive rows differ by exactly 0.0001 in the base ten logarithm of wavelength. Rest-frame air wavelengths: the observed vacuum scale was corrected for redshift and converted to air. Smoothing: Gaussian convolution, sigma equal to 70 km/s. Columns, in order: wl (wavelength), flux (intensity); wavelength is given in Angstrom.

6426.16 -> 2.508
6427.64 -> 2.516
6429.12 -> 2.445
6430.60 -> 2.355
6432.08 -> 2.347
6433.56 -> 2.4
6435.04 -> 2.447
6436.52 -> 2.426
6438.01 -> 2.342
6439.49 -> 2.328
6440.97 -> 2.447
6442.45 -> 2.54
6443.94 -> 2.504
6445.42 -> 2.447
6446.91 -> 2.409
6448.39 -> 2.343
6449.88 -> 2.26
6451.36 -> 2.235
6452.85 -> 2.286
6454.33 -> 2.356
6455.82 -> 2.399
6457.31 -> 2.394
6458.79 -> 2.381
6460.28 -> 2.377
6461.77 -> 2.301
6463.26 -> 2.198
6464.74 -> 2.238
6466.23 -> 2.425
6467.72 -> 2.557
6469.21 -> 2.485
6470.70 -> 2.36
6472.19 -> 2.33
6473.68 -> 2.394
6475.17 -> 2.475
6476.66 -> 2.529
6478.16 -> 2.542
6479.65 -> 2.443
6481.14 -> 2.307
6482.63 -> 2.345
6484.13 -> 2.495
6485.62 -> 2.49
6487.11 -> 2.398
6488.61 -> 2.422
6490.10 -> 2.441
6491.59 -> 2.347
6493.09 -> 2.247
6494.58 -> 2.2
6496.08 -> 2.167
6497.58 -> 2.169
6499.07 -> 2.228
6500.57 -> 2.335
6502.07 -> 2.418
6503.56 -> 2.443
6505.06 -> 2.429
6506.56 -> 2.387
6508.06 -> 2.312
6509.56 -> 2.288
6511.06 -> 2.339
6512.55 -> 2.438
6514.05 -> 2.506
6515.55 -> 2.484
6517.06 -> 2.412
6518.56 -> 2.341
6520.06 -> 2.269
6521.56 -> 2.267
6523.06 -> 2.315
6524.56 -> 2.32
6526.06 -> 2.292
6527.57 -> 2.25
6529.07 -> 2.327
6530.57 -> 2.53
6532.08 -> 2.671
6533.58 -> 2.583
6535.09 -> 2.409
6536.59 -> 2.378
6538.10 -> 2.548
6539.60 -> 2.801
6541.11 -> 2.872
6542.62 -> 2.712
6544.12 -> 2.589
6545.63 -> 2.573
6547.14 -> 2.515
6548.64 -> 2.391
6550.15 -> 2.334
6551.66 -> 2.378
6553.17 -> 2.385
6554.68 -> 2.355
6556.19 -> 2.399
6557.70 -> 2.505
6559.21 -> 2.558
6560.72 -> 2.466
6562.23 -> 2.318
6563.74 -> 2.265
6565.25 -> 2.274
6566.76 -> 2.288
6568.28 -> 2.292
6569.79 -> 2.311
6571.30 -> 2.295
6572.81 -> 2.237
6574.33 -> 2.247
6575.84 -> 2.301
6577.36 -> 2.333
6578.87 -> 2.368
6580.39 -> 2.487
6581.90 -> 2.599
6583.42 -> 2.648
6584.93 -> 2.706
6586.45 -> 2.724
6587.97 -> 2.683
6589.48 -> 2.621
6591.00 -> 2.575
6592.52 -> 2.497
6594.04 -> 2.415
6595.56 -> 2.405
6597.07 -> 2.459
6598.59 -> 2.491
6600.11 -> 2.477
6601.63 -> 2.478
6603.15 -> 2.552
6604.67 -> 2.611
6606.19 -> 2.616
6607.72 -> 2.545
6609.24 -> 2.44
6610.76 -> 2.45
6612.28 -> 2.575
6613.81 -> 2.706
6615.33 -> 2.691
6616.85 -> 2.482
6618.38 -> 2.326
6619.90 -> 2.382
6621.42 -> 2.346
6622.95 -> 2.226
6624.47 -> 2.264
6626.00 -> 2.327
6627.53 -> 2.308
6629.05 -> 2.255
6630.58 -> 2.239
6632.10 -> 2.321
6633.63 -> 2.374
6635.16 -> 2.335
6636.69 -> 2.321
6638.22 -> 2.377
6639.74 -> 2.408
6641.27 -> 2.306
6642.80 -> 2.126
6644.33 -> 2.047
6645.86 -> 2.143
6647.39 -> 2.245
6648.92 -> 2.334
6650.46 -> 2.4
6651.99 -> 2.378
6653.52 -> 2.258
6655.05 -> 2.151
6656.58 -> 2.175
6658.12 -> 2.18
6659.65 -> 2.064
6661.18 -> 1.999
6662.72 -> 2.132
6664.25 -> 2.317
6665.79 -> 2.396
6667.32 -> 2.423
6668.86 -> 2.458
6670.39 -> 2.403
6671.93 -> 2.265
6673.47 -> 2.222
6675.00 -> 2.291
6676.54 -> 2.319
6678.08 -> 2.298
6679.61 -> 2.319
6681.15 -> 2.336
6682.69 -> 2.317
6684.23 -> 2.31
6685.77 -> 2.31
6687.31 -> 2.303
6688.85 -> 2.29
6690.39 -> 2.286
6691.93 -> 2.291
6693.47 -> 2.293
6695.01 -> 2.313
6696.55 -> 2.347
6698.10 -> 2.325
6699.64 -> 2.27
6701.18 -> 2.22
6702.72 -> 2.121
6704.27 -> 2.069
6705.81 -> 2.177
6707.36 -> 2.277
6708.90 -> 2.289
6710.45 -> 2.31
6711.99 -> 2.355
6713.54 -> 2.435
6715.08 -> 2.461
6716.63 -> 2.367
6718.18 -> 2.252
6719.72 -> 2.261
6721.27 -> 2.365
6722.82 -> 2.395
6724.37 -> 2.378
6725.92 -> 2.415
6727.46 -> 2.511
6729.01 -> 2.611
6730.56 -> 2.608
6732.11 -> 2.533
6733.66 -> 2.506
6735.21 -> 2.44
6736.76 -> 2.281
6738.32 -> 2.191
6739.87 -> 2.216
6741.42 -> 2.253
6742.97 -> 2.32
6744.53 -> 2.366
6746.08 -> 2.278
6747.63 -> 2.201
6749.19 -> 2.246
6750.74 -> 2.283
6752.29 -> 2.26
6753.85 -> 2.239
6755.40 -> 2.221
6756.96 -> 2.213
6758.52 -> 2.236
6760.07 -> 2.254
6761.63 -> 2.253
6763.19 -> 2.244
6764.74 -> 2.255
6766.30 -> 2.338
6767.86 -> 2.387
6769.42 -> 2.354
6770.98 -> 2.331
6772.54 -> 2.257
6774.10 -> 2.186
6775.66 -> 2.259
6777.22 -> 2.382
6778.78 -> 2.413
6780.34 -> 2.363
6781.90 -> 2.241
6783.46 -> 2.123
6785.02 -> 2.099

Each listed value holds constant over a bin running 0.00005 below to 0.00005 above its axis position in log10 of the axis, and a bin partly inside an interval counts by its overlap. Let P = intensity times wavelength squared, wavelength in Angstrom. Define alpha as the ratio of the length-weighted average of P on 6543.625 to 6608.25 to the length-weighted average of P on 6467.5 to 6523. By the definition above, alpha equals 1.1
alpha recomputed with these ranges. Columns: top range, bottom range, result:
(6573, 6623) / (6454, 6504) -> 1.09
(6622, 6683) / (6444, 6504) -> 1.02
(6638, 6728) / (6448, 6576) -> 1.01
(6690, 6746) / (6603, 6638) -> 1.00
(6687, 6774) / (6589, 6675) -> 1.01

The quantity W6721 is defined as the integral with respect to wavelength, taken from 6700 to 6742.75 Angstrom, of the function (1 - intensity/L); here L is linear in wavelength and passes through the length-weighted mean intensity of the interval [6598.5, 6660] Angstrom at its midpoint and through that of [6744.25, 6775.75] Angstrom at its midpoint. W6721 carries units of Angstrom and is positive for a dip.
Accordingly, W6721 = -0.9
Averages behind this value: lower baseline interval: 2.36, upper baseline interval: 2.27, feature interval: 2.34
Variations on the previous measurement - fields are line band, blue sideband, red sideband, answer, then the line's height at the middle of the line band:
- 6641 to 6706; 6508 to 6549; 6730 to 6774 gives 2.6 Angstrom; 2.36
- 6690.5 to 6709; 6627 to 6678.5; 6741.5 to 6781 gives 0.2 Angstrom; 2.28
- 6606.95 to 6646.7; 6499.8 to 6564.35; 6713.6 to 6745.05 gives 0.9 Angstrom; 2.41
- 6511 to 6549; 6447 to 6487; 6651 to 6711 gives -1.9 Angstrom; 2.35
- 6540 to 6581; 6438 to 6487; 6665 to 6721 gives -1.0 Angstrom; 2.36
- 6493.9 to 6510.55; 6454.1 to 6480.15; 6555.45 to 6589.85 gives 0.7 Angstrom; 2.41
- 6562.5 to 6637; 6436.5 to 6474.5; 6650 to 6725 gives -3.6 Angstrom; 2.32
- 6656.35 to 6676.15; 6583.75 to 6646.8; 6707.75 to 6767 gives 1.1 Angstrom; 2.39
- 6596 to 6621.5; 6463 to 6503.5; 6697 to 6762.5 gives -1.8 Angstrom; 2.34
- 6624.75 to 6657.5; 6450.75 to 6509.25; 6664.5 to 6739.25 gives 1.0 Angstrom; 2.35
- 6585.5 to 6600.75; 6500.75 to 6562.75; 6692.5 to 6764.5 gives -0.9 Angstrom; 2.4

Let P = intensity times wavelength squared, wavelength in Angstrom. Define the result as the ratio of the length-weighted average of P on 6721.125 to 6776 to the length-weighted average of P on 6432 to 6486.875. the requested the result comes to 1.06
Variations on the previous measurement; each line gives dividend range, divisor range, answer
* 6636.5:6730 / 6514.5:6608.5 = 0.97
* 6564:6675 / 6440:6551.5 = 1.03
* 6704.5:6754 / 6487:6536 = 1.06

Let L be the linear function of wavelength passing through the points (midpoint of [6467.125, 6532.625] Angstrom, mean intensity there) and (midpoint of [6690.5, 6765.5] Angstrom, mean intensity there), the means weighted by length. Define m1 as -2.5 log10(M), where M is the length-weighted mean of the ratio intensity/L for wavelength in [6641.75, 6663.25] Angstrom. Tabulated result 0.07 mag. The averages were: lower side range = 2.38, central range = 2.19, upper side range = 2.31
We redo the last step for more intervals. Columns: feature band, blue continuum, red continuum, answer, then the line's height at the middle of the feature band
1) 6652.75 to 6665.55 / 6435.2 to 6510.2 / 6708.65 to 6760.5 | 0.09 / 2.35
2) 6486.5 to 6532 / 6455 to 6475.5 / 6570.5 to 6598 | 0.03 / 2.41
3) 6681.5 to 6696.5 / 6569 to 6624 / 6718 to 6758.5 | 0.04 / 2.39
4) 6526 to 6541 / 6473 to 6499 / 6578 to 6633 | -0.04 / 2.42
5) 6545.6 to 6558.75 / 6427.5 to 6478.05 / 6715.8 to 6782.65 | -0.02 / 2.37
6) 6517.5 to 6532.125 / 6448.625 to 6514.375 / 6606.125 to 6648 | 0.01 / 2.36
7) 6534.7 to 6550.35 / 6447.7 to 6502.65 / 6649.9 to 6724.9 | -0.10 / 2.34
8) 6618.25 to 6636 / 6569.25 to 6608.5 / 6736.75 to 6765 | 0.06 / 2.43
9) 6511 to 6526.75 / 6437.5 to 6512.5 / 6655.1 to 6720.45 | -0.01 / 2.35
